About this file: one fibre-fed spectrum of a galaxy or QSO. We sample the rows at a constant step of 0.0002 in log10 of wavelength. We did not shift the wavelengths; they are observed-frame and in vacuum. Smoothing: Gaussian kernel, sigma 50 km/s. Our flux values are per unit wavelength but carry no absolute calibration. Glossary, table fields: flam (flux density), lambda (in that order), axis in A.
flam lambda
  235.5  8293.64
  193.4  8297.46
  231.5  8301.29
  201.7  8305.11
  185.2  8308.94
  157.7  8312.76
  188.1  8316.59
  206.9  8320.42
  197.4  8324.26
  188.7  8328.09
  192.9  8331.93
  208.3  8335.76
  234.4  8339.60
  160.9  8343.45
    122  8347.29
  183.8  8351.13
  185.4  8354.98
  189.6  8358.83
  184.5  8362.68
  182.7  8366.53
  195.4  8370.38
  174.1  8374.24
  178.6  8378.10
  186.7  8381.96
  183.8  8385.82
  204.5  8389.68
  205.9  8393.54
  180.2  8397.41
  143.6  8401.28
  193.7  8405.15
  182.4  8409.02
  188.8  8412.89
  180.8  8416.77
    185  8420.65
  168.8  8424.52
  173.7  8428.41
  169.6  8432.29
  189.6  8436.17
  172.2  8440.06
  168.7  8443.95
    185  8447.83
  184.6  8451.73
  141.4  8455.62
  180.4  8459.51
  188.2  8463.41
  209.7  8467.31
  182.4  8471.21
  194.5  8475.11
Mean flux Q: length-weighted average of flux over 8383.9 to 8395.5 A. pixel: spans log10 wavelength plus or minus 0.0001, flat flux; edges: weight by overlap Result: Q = 198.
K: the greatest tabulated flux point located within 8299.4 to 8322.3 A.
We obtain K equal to 231.5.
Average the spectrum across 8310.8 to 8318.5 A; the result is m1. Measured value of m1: 173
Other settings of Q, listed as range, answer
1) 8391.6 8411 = 181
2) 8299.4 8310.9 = 206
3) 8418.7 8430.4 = 176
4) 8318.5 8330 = 198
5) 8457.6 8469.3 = 193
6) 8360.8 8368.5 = 184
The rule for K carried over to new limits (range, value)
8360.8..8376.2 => 195.4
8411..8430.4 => 188.8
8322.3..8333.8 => 197.4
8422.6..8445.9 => 189.6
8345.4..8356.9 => 185.4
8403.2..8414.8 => 193.7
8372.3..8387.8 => 186.7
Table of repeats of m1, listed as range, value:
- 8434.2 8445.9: 177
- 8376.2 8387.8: 183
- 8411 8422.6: 185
